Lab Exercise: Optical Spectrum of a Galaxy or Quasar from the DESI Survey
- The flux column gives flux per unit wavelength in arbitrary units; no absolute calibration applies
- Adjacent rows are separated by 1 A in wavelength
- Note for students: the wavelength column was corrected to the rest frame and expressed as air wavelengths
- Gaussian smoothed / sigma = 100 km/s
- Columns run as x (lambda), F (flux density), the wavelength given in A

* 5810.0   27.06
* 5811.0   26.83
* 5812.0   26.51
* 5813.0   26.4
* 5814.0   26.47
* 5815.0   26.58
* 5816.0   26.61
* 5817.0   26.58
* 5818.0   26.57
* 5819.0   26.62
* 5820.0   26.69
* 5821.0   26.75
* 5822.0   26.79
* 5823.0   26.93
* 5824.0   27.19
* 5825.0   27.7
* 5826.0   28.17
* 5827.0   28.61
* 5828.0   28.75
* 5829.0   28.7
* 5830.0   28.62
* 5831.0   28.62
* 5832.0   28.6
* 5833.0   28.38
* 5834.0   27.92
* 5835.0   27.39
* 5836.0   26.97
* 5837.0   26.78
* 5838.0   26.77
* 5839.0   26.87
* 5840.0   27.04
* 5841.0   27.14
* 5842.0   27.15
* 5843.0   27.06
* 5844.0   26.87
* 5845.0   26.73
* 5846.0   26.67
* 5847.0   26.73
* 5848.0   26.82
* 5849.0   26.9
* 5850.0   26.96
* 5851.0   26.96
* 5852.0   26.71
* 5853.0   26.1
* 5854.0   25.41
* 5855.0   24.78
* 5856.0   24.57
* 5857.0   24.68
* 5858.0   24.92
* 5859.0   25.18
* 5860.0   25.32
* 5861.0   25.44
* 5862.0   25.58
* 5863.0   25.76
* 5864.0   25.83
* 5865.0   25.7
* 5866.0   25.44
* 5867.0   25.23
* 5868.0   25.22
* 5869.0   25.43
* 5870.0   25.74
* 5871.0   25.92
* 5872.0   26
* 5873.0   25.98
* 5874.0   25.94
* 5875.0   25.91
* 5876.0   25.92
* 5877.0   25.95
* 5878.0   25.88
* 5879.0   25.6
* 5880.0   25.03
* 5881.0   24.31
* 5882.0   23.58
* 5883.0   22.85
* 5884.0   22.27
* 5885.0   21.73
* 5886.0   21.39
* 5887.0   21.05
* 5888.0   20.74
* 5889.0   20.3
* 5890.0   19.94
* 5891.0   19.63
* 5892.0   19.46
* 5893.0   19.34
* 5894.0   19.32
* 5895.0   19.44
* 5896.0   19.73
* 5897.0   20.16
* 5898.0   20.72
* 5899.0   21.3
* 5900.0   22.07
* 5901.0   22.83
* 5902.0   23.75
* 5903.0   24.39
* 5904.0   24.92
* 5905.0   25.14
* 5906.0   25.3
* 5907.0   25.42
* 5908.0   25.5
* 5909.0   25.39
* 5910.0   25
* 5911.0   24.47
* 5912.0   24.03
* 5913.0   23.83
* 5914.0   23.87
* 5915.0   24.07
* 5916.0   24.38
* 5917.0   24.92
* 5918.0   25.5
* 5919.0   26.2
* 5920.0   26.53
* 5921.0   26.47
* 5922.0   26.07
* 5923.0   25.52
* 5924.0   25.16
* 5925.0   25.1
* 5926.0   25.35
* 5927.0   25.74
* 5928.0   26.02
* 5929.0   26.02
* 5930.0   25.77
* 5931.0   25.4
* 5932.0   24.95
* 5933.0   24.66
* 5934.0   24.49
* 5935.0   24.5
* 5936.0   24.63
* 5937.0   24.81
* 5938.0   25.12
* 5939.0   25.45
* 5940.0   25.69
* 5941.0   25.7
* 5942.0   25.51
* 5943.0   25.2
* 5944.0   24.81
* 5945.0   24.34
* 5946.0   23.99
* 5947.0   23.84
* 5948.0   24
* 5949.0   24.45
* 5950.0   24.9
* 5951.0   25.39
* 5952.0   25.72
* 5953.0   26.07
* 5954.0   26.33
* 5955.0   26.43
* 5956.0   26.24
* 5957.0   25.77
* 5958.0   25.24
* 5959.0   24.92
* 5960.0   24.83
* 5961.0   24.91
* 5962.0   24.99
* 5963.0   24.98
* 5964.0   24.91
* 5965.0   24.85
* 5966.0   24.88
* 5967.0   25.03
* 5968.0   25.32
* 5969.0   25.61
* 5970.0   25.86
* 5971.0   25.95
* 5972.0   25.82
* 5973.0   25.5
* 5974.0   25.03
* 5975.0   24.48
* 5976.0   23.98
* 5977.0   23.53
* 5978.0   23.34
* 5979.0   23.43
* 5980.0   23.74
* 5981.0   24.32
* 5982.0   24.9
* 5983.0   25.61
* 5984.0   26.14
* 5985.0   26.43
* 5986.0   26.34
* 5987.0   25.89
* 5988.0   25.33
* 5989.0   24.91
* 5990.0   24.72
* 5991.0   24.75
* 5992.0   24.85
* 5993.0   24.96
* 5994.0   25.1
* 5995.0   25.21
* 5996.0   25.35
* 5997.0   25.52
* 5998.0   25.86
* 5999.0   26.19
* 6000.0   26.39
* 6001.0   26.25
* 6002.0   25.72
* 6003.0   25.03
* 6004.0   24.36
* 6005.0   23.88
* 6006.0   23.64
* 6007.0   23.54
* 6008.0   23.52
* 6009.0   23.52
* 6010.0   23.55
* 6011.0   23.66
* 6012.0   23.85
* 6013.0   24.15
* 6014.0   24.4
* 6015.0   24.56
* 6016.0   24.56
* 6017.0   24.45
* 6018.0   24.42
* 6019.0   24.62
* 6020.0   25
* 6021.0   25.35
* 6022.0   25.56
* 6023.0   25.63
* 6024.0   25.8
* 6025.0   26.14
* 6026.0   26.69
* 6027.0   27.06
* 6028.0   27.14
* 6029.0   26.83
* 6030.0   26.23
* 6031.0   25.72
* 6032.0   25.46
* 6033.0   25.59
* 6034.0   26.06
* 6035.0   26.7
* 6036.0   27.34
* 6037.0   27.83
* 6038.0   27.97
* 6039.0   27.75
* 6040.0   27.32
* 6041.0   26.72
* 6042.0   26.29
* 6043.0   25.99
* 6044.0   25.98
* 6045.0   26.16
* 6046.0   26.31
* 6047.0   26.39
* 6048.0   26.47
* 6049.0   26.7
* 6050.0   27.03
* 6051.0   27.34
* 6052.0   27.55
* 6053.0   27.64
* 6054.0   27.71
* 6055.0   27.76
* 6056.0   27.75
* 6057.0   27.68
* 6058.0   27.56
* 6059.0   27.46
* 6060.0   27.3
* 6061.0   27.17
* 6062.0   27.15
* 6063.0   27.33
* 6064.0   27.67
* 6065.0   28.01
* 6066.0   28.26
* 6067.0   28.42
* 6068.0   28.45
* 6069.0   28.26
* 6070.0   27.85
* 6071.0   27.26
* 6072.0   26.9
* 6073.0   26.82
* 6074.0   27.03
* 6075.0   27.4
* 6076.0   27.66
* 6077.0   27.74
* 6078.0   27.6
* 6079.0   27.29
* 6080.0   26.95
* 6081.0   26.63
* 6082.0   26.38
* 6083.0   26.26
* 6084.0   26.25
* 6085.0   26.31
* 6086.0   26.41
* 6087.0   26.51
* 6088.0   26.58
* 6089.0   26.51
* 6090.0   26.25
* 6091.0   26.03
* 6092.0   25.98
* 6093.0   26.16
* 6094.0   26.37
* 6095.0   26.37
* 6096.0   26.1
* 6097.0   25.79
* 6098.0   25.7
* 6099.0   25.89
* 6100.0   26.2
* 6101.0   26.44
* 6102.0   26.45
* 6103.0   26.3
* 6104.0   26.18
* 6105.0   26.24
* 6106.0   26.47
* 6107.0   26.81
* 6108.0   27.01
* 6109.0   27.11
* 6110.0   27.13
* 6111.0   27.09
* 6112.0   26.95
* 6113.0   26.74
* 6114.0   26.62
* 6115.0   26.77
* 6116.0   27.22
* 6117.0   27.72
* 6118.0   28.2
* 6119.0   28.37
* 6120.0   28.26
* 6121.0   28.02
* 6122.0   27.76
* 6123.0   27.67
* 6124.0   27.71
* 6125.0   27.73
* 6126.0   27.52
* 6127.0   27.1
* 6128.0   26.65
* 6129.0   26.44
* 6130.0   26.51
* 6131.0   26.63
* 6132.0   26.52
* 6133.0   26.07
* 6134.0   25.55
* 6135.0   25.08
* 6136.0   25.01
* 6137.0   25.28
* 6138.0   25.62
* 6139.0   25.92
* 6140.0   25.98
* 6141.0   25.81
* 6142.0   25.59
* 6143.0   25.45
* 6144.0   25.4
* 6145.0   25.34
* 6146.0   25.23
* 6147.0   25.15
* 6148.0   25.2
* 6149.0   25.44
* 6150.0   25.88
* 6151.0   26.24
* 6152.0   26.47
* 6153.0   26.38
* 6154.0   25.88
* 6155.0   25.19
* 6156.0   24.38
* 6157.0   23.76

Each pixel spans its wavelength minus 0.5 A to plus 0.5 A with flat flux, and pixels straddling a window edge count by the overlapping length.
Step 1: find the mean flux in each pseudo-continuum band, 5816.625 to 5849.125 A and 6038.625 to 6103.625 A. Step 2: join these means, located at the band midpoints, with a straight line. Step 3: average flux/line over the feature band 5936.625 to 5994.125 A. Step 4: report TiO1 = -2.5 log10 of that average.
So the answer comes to 0.08 mag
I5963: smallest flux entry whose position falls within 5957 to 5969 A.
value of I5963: 24.83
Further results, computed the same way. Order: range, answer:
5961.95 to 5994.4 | 23.34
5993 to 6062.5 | 23.52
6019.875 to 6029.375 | 25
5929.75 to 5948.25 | 23.84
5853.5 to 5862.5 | 24.57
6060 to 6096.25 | 25.98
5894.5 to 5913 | 19.44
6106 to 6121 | 26.47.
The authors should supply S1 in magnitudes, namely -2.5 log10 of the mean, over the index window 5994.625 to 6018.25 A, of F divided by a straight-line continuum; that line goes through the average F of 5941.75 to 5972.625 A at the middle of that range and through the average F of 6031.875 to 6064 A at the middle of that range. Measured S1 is 0.07 mag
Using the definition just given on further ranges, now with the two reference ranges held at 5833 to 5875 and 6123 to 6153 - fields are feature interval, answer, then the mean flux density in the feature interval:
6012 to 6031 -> 0.03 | 25.4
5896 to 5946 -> 0.06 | 24.7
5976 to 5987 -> 0.06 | 24.8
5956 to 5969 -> 0.04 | 25.1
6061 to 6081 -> -0.06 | 27.5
